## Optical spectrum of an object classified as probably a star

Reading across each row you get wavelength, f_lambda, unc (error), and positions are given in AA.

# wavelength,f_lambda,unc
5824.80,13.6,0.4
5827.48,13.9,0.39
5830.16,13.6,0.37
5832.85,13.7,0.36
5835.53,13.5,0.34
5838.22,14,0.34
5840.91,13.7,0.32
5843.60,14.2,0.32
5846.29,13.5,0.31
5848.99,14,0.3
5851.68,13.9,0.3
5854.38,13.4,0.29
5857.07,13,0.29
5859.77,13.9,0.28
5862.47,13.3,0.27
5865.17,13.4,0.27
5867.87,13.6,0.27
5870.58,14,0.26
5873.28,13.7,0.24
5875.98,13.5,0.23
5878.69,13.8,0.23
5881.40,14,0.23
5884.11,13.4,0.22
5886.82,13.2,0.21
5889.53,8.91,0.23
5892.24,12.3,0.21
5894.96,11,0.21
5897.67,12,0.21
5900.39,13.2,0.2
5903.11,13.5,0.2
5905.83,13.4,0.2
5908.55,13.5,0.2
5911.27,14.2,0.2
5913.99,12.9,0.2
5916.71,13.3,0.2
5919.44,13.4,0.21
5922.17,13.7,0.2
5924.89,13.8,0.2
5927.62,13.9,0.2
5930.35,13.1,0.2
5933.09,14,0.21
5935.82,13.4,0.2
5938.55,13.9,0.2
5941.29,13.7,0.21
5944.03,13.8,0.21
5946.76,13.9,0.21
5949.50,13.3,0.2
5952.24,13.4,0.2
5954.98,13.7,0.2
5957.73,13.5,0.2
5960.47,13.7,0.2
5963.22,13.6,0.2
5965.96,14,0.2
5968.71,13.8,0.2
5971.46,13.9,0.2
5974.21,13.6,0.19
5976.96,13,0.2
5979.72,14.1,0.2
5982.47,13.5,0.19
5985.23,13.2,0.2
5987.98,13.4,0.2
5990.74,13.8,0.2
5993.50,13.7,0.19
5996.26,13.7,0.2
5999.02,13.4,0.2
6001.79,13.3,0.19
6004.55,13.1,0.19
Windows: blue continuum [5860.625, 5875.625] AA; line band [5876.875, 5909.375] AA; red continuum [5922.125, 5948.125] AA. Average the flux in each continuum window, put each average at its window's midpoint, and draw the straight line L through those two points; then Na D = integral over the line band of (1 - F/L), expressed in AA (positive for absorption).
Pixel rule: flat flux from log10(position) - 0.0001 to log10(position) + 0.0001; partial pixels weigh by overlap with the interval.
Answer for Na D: 2.30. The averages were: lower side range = 13.6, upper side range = 13.7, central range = 12.7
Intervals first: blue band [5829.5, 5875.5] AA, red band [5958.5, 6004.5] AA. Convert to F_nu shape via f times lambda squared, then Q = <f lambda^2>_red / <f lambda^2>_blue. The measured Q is 1.04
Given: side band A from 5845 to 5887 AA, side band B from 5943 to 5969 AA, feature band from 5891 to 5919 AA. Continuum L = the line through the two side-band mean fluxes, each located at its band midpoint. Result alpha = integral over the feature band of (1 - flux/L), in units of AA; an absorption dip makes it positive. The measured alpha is 1.4 AA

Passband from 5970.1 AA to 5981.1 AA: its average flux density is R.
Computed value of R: 13.6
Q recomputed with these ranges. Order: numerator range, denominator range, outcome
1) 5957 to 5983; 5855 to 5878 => 1.05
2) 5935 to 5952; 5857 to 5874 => 1.03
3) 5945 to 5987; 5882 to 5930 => 1.07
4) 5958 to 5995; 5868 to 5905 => 1.09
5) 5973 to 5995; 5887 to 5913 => 1.11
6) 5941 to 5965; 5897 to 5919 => 1.04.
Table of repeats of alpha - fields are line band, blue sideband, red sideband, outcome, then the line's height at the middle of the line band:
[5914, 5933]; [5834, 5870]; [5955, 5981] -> 0.21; 13.7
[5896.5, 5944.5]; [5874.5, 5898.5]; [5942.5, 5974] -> -1.59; 13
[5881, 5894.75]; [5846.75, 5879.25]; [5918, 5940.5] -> 1.51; 13.6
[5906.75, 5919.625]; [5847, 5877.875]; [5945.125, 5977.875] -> 0.15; 13.6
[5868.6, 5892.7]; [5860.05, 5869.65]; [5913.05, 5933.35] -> 0.86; 13.5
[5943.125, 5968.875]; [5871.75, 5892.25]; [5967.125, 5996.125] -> -0.45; 13.4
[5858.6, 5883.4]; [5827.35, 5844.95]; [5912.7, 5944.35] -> 0.06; 13.7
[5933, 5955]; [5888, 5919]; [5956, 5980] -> -0.65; 13.3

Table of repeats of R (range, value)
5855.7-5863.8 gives 13.4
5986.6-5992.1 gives 13.6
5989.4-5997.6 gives 13.7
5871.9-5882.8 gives 13.8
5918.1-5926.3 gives 13.6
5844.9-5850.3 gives 13.7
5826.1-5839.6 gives 13.7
